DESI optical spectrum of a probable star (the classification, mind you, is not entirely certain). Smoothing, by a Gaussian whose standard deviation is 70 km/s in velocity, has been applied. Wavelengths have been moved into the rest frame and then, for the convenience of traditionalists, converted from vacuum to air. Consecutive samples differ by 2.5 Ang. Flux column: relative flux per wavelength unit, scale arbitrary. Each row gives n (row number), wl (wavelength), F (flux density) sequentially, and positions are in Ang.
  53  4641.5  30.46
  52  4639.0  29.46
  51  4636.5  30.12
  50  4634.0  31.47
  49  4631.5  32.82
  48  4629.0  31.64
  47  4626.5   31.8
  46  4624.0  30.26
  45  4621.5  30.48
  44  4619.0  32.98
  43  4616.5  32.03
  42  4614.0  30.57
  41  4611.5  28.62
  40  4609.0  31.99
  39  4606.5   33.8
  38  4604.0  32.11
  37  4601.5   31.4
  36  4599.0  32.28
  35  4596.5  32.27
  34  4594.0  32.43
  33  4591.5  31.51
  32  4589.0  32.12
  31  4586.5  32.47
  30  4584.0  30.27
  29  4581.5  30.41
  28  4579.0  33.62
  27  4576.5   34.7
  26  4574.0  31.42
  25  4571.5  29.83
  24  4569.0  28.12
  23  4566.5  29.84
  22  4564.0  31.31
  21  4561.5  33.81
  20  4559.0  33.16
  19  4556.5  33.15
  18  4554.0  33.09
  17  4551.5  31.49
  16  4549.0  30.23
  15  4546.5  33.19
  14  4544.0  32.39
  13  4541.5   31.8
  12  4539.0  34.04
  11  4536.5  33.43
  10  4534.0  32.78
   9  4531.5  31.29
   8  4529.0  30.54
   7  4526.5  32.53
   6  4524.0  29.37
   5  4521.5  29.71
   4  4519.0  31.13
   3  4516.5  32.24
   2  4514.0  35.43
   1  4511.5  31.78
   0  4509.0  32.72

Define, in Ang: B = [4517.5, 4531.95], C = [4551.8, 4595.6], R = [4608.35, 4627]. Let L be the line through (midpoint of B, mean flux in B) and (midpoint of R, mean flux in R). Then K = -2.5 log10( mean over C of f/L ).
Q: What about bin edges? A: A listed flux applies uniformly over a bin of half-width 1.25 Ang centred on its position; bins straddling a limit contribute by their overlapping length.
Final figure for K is -0.03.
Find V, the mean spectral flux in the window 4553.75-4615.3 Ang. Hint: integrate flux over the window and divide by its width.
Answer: 31.8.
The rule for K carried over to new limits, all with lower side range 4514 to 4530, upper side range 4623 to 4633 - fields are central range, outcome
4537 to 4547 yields -0.05 mag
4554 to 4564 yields -0.06 mag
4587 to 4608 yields -0.02 mag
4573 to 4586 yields -0.02 mag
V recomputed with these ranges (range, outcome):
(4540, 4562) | 32.5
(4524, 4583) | 31.9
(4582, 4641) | 31.5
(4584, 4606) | 32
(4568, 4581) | 31.5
